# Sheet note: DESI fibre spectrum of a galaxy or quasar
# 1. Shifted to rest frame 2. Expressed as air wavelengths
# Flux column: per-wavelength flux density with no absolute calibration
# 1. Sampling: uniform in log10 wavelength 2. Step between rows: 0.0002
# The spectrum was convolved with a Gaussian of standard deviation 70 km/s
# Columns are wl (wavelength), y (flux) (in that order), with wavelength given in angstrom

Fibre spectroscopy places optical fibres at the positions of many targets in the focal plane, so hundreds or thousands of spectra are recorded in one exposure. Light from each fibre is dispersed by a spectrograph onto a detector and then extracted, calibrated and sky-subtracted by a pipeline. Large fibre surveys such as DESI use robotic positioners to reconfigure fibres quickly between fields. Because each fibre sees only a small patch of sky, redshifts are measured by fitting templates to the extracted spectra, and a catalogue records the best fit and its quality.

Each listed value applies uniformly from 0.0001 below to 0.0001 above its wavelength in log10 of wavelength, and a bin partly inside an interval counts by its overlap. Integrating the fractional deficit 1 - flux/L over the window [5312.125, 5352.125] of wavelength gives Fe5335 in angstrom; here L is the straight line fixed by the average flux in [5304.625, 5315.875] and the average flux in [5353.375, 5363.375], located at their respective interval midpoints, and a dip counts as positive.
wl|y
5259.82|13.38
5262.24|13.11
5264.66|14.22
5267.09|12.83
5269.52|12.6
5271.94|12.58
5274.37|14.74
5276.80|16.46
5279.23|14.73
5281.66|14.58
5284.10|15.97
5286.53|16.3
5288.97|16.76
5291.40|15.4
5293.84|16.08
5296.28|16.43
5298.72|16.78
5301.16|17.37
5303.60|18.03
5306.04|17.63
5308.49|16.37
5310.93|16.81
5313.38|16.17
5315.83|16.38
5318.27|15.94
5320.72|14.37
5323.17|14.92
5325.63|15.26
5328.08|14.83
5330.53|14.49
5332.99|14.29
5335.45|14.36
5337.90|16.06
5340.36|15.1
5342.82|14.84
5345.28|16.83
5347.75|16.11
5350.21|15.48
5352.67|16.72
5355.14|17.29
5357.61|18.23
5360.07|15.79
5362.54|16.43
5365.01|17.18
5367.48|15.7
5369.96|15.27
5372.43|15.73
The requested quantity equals 3.5 angstrom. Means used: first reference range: 16.7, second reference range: 16.9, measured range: 15.4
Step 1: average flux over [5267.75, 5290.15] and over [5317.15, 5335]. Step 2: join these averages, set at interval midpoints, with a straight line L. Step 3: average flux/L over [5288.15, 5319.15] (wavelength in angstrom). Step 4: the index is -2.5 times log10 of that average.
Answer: -0.12 mag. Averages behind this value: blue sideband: 14.9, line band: 16.6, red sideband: 14.8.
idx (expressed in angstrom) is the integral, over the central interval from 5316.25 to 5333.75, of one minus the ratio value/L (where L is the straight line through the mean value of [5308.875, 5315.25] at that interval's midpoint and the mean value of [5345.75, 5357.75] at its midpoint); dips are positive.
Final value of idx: 1.65 angstrom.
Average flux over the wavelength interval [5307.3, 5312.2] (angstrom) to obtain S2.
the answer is 16.6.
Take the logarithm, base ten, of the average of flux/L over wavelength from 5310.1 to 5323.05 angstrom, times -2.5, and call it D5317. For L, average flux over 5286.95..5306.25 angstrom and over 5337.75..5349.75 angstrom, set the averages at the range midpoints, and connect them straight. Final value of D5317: 0.03 mag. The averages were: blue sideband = 16.7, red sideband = 15.7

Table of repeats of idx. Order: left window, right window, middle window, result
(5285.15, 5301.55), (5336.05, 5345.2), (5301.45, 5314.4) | -0.7 angstrom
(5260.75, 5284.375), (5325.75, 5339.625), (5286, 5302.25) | -2.3 angstrom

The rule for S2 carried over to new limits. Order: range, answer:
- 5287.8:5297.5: 16.2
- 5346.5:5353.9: 16.1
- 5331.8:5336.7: 14.3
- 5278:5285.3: 15.1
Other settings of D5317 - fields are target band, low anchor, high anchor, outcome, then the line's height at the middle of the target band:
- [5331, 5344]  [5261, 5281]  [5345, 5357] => 0.08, 16.1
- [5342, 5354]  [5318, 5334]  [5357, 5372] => -0.02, 15.7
